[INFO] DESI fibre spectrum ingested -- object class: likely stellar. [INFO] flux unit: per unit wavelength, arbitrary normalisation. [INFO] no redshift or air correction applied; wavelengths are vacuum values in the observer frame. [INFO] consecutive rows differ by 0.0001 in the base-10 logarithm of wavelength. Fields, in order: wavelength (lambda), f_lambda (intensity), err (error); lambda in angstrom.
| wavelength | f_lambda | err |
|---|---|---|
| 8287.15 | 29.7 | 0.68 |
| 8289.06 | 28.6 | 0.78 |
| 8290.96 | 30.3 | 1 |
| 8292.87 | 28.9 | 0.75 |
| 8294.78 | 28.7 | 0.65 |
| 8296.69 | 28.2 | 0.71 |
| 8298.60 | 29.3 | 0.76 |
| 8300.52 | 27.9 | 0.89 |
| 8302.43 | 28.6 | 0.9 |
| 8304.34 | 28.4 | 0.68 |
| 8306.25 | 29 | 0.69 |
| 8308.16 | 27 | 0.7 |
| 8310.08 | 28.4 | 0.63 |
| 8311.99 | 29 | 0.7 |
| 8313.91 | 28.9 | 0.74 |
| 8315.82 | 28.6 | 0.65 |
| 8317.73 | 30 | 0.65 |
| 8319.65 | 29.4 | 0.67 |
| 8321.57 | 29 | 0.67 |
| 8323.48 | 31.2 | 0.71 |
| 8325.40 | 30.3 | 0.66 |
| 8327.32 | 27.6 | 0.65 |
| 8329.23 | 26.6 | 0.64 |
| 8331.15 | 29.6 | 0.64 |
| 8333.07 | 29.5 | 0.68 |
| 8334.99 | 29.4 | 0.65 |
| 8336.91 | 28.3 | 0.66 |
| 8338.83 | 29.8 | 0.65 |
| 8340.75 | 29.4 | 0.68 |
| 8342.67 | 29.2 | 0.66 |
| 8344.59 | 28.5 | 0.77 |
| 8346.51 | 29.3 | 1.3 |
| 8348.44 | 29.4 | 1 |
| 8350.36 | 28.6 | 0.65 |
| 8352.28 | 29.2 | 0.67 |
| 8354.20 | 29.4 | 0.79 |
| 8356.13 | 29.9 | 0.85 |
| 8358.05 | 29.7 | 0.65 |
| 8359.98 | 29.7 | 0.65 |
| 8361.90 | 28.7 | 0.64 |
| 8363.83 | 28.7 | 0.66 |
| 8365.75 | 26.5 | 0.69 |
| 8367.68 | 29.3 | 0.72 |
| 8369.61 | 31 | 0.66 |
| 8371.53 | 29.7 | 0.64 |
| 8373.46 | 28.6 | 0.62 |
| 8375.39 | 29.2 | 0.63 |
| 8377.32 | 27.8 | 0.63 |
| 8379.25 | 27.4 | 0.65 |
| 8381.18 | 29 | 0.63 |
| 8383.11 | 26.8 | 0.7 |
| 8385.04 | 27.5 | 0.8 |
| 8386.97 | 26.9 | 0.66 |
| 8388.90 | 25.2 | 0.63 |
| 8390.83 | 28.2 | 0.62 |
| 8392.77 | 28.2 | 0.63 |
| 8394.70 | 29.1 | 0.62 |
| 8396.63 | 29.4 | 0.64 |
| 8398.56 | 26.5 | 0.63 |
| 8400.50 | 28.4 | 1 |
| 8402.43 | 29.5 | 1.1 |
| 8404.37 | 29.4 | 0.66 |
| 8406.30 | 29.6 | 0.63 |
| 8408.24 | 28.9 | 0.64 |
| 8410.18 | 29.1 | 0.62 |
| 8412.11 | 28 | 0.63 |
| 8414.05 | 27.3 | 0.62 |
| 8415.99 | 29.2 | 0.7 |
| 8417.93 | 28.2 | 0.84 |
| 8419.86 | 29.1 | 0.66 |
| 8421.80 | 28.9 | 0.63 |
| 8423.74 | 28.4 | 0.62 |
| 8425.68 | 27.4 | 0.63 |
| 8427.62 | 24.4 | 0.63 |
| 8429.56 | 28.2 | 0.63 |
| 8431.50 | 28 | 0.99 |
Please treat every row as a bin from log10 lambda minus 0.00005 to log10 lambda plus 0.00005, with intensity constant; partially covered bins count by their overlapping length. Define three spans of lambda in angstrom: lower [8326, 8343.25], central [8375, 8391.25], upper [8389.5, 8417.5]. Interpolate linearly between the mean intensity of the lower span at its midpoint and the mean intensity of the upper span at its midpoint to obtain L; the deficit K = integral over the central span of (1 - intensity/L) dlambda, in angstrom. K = 0.7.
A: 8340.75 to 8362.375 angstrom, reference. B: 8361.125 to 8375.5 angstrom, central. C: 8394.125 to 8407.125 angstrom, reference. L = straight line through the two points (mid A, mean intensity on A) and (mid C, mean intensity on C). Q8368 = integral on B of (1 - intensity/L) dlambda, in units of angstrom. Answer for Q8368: 0.1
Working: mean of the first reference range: 29.3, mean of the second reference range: 28.8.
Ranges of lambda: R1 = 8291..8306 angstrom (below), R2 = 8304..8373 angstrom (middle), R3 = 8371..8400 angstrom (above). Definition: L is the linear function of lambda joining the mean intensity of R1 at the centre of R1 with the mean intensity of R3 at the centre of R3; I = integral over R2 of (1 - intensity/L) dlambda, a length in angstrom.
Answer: -1.8 angstrom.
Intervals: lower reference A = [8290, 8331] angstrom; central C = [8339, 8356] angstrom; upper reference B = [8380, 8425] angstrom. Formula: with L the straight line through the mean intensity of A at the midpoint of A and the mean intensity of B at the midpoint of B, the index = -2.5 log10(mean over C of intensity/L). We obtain -0.021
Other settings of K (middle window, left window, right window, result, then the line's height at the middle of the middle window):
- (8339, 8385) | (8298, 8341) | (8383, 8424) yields -0.5 angstrom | 28.6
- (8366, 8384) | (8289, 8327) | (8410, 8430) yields -0.2 angstrom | 28.4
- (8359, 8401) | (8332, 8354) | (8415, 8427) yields 0.8 angstrom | 28.8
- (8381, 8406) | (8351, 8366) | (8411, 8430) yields 0.4 angstrom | 28.4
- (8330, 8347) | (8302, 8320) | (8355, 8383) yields -0.2 angstrom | 28.8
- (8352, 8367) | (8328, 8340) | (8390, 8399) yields -0.2 angstrom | 28.7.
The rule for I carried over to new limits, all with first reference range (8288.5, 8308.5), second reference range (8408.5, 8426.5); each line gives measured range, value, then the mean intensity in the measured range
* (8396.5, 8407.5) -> -0.1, 28.8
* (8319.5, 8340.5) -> -0.4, 29.2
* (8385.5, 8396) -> 0.3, 27.6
